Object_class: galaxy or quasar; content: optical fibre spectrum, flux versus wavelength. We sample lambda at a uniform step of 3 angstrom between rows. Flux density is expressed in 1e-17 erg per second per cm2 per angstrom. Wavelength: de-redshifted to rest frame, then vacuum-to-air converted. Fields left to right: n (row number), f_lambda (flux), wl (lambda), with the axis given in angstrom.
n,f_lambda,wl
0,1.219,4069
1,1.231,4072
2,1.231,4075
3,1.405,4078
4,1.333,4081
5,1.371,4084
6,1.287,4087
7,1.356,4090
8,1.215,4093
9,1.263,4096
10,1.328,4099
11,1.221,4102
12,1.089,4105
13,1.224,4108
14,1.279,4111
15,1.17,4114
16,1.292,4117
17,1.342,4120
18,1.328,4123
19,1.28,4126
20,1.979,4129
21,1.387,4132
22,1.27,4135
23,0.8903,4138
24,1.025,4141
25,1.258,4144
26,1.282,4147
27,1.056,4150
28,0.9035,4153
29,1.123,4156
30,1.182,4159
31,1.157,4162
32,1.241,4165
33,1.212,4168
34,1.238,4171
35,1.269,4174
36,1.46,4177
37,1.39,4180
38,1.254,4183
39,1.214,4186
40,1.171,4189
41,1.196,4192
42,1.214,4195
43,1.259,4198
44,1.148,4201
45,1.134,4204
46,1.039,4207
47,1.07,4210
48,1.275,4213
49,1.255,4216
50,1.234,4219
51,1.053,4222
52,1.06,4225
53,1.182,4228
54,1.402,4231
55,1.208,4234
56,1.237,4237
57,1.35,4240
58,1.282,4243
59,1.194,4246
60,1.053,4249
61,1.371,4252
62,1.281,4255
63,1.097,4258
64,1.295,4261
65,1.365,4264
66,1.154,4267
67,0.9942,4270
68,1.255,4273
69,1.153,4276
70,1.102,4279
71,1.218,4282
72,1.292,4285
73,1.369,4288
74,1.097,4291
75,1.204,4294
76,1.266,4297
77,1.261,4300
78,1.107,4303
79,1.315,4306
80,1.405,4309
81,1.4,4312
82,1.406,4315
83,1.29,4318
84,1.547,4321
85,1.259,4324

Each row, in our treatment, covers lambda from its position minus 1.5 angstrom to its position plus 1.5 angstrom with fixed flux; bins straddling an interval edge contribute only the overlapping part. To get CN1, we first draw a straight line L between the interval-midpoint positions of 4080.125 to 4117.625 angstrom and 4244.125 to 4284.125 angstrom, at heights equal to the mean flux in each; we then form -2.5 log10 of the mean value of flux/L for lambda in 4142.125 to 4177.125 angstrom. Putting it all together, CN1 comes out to 0.046 mag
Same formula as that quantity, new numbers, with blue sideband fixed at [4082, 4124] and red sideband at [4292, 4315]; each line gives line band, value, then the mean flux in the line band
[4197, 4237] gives 0.09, 1.18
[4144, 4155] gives 0.15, 1.11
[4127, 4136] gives -0.21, 1.55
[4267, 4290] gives 0.08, 1.19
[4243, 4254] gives 0.05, 1.22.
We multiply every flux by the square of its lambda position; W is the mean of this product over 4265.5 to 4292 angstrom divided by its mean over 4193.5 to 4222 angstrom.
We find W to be 1.04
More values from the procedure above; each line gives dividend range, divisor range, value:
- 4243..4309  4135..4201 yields 1.08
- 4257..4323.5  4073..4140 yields 1.06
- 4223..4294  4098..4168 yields 1.05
